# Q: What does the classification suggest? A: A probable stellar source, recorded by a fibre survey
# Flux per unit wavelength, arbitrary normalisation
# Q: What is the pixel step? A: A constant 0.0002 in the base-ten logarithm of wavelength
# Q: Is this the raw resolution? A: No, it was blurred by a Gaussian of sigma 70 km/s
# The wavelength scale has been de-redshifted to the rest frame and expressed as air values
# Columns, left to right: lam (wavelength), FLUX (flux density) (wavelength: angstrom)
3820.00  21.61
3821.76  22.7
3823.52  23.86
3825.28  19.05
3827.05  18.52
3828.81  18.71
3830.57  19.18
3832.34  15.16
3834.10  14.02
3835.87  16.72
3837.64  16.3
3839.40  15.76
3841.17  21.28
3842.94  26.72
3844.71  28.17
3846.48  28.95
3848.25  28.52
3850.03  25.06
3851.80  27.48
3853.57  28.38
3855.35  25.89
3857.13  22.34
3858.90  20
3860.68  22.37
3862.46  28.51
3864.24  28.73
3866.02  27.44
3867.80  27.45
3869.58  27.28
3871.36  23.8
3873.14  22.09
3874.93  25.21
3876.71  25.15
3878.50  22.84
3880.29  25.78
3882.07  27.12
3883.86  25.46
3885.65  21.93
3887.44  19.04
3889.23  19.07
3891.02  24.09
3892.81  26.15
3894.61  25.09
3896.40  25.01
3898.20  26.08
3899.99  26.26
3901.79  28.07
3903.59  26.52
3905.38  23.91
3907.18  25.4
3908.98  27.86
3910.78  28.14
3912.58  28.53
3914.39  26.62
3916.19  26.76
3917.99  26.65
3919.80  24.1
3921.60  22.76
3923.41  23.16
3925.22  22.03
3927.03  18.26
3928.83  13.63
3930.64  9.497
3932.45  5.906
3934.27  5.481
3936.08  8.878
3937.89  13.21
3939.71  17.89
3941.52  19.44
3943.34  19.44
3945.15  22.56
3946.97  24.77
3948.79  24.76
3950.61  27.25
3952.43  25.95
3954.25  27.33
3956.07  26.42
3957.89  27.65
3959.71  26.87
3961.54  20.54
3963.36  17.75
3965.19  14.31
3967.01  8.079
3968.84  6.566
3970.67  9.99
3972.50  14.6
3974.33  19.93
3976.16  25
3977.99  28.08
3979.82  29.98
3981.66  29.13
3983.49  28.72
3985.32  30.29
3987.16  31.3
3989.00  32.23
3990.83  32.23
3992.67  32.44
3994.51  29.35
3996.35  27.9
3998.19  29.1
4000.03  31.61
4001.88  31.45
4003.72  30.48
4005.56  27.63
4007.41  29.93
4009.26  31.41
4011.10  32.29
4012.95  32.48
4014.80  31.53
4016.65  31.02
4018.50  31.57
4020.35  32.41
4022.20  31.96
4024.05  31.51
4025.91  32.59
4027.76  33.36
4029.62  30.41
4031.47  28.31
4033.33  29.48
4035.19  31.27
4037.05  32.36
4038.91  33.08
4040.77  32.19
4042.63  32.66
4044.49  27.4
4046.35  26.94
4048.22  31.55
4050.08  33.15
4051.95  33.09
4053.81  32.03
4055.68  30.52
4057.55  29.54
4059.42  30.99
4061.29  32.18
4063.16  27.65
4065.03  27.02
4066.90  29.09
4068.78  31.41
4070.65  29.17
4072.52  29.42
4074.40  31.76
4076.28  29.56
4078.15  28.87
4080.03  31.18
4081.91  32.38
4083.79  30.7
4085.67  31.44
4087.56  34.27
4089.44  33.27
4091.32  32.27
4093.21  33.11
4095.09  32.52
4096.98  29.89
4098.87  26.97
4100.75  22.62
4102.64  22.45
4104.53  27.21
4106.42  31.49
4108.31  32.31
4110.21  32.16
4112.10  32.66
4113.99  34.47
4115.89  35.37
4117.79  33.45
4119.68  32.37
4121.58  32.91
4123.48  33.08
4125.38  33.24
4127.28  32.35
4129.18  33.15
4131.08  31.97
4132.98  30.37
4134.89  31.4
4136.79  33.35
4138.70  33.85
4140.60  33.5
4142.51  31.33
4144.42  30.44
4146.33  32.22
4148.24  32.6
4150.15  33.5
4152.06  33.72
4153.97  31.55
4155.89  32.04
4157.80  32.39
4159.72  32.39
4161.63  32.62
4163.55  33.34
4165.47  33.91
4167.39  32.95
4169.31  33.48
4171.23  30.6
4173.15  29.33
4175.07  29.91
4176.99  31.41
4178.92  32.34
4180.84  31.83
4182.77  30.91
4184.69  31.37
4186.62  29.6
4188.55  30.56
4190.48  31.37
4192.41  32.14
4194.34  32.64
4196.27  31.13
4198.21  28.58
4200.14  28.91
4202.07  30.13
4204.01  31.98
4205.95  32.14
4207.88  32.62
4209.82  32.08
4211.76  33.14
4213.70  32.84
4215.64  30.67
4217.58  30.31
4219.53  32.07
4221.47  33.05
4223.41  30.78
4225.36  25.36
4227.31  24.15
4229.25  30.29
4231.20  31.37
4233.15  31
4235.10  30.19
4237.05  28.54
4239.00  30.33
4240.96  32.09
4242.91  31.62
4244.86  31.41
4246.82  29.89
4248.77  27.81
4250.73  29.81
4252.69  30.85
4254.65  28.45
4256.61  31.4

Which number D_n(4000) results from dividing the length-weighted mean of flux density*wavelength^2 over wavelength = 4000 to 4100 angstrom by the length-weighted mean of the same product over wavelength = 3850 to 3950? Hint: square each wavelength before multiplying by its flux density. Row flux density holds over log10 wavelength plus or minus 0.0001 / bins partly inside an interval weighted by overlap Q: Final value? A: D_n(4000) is 1.46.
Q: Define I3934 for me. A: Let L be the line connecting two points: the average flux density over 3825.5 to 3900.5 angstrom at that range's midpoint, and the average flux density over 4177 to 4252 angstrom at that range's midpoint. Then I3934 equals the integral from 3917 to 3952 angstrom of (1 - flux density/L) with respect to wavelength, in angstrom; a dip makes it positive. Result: 9.0 angstrom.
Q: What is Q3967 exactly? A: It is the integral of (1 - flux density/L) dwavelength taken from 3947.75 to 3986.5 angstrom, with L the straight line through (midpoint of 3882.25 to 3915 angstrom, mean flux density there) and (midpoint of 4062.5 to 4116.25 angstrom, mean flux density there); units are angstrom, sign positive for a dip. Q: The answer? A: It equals 6.7 angstrom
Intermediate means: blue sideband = 25.2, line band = 22.4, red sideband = 30.4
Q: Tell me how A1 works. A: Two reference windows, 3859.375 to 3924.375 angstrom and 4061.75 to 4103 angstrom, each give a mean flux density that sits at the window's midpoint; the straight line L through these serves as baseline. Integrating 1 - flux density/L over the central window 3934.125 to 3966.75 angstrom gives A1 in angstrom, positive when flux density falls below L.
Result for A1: 7.4 angstrom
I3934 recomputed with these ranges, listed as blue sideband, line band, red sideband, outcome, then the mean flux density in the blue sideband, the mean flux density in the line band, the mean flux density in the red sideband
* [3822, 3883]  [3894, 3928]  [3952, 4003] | -1.78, 23.4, 25.3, 24.8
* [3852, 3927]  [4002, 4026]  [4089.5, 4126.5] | -2.30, 25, 31.3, 31.1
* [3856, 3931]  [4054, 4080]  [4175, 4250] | -1.96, 24.3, 29.9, 30.7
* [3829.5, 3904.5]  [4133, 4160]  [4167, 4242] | -2.46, 24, 32.4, 30.9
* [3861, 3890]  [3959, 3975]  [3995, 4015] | 7.55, 24.8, 15.2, 30.5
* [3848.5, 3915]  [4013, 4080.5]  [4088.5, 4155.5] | -2.55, 25.3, 30.8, 31.7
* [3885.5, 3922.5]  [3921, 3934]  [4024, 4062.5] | 5.15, 25.2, 15.8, 31.1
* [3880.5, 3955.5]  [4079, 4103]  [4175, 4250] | -2.82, 22.2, 30.4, 30.7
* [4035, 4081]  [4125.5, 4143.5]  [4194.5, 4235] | -1.06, 30.6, 32.4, 30.7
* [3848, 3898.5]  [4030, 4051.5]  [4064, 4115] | -1.24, 24.9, 30.8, 30.4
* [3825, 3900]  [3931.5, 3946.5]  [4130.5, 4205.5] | 6.55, 23.5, 14.4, 31.7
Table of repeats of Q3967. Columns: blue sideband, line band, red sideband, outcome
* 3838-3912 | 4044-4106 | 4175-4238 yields -3.4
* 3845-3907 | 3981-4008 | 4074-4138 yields -1.8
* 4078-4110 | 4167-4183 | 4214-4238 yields -0.7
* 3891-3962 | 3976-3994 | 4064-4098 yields -3.1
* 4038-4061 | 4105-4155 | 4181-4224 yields -2.2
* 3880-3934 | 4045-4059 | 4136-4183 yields -1.3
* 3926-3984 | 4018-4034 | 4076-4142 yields -4.1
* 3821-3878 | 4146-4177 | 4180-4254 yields -2.9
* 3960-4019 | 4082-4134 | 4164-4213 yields -3.7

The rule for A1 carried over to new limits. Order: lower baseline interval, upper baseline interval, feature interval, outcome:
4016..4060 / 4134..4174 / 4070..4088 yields 0.5 angstrom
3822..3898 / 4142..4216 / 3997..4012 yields -1.8 angstrom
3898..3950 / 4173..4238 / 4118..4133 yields -2.4 angstrom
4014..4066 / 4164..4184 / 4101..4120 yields 0.2 angstrom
